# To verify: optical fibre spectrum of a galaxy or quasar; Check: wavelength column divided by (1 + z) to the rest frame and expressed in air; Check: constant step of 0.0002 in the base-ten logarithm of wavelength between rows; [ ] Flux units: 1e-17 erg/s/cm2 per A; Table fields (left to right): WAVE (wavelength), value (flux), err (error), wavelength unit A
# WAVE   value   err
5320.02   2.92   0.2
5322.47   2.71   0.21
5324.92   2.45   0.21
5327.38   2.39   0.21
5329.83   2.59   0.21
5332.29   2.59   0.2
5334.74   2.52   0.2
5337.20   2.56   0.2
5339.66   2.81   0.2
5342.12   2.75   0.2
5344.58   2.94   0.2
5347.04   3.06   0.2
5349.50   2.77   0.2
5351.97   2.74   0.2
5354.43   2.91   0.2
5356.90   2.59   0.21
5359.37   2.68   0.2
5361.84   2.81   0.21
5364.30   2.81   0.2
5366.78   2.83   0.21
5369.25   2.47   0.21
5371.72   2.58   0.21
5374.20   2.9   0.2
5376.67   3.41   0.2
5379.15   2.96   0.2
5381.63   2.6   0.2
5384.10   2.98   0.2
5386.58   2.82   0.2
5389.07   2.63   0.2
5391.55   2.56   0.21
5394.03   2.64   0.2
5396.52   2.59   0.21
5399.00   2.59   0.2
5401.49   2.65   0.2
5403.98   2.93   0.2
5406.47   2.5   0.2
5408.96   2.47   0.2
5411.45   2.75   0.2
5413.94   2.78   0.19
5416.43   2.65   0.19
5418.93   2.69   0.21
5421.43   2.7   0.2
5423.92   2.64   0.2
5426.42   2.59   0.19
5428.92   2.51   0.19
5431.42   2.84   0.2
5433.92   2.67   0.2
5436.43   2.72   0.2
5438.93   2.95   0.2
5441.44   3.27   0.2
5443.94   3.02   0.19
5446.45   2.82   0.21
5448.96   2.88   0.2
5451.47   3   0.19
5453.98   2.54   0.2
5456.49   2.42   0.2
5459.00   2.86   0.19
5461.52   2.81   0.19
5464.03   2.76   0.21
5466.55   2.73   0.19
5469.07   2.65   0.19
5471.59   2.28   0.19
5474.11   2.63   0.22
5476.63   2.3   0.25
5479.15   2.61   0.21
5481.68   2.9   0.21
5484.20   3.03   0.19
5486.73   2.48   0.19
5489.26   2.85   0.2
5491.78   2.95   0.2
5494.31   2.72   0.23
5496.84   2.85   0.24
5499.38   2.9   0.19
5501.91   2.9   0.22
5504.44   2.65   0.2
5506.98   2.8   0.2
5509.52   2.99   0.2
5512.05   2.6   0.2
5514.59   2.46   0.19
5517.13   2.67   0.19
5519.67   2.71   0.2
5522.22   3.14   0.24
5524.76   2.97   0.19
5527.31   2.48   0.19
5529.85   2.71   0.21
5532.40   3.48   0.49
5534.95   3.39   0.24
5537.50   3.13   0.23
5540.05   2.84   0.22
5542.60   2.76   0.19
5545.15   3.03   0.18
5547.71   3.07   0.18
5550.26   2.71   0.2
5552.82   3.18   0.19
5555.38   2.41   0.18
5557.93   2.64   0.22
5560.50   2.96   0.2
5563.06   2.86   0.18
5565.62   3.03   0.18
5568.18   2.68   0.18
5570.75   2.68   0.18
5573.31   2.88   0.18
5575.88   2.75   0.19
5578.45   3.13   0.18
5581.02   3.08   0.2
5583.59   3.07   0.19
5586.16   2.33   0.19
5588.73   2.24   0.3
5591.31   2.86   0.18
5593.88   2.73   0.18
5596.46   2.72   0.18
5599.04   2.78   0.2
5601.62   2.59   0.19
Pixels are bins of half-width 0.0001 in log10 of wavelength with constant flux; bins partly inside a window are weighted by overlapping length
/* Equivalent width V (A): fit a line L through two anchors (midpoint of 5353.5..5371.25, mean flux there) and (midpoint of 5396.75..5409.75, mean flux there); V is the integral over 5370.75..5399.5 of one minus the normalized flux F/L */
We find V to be -1.2 A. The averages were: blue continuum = 2.72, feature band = 2.78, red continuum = 2.63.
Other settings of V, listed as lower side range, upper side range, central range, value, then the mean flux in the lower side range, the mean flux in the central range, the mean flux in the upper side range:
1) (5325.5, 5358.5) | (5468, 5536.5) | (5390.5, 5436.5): 1.4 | 2.7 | 2.66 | 2.78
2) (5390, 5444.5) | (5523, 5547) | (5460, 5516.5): 3.0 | 2.71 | 2.72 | 2.98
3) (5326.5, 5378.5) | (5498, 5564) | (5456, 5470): 0.5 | 2.75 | 2.72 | 2.86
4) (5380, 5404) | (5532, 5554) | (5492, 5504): 0.4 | 2.69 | 2.84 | 3.05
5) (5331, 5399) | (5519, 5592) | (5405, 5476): 2.2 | 2.76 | 2.72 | 2.87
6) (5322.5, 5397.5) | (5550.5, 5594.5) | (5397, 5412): 0.6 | 2.73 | 2.64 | 2.79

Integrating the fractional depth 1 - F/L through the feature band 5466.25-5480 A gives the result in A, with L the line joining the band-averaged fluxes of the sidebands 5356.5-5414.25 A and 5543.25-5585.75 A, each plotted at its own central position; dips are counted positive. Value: 1.4 A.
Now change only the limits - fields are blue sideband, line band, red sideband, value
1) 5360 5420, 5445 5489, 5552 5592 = 1.0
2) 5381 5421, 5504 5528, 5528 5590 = 0.5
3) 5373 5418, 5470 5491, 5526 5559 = 1.5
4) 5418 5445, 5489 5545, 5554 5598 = -1.8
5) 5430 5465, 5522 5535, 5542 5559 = -0.7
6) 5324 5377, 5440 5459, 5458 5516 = -0.9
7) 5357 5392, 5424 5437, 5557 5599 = 0.6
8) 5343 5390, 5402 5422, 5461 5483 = 0.4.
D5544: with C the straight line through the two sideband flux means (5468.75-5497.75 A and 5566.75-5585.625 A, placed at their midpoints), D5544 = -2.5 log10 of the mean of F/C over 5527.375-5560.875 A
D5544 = -0.05 mag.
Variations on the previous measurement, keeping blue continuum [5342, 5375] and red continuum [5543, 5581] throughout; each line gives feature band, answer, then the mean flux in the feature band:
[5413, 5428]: 0.05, 2.67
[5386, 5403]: 0.06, 2.64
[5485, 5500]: 0.02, 2.79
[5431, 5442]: -0.02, 2.87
